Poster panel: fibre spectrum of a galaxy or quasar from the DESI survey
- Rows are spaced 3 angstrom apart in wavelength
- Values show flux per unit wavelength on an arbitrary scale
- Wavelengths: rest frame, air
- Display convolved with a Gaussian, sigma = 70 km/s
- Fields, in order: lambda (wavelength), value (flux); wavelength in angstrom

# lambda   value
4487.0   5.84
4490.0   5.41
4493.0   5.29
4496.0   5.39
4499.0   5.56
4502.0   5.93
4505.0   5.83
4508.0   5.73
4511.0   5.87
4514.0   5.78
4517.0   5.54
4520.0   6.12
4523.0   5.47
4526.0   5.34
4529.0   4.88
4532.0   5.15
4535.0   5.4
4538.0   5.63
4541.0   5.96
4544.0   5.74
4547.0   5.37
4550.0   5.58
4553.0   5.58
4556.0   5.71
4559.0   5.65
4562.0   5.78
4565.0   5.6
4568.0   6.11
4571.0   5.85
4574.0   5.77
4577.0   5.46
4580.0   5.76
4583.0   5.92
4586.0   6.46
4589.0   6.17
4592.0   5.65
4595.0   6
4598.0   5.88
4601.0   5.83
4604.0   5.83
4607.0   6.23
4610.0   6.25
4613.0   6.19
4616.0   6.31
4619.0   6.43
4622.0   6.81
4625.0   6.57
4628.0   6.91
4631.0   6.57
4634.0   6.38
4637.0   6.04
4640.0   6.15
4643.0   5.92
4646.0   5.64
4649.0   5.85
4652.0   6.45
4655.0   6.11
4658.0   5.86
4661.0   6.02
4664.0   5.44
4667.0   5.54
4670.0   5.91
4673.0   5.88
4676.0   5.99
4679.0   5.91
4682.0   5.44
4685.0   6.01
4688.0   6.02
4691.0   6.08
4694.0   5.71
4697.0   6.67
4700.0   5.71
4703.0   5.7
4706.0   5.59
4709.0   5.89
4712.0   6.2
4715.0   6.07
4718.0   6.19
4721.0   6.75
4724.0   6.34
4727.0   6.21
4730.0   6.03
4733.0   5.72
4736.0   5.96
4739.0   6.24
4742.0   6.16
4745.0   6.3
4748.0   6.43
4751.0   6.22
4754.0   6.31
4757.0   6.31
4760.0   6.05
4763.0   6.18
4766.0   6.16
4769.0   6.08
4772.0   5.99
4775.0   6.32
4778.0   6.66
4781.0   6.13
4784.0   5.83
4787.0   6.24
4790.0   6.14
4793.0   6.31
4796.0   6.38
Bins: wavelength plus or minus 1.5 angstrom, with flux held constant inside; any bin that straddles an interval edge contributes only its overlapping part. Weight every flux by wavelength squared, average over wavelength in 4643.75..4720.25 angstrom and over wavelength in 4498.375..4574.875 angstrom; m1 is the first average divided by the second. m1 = 1.1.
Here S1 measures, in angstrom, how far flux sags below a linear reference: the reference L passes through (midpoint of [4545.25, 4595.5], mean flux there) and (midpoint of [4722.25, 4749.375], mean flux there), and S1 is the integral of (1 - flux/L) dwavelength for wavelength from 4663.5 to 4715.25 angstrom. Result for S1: 1.5 angstrom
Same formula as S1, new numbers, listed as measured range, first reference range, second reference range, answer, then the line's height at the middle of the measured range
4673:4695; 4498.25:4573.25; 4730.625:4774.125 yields 0.40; 5.99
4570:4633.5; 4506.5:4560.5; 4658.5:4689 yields -4.96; 5.7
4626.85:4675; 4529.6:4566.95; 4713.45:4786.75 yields -1.16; 5.89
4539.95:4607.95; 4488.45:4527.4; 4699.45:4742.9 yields -0.59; 5.77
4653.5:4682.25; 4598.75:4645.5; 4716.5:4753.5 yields 1.95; 6.25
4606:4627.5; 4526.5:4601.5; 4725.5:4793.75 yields -2.18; 5.83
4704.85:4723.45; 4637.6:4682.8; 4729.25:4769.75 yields -0.27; 6.05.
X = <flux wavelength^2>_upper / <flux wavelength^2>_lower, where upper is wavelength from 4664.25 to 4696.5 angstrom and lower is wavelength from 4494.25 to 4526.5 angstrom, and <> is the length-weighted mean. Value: 1.1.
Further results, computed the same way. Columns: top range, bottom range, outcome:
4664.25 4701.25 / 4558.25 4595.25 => 1.05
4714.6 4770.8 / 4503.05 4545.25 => 1.21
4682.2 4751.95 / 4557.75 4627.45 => 1.06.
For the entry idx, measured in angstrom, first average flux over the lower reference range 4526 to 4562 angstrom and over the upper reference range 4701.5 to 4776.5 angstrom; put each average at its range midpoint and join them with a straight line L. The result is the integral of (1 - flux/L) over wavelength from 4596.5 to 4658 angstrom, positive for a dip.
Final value -4.6 angstrom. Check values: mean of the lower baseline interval 5.52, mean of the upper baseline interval 6.14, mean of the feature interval 6.21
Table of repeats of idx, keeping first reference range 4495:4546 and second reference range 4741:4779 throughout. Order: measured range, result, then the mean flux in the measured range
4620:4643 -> -2.2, 6.45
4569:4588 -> -0.4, 5.88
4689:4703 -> 0.2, 6.01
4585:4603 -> -0.6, 5.98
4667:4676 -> 0.2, 5.85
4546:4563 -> 0.2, 5.61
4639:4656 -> -0.2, 6.01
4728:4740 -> 0.4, 5.99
